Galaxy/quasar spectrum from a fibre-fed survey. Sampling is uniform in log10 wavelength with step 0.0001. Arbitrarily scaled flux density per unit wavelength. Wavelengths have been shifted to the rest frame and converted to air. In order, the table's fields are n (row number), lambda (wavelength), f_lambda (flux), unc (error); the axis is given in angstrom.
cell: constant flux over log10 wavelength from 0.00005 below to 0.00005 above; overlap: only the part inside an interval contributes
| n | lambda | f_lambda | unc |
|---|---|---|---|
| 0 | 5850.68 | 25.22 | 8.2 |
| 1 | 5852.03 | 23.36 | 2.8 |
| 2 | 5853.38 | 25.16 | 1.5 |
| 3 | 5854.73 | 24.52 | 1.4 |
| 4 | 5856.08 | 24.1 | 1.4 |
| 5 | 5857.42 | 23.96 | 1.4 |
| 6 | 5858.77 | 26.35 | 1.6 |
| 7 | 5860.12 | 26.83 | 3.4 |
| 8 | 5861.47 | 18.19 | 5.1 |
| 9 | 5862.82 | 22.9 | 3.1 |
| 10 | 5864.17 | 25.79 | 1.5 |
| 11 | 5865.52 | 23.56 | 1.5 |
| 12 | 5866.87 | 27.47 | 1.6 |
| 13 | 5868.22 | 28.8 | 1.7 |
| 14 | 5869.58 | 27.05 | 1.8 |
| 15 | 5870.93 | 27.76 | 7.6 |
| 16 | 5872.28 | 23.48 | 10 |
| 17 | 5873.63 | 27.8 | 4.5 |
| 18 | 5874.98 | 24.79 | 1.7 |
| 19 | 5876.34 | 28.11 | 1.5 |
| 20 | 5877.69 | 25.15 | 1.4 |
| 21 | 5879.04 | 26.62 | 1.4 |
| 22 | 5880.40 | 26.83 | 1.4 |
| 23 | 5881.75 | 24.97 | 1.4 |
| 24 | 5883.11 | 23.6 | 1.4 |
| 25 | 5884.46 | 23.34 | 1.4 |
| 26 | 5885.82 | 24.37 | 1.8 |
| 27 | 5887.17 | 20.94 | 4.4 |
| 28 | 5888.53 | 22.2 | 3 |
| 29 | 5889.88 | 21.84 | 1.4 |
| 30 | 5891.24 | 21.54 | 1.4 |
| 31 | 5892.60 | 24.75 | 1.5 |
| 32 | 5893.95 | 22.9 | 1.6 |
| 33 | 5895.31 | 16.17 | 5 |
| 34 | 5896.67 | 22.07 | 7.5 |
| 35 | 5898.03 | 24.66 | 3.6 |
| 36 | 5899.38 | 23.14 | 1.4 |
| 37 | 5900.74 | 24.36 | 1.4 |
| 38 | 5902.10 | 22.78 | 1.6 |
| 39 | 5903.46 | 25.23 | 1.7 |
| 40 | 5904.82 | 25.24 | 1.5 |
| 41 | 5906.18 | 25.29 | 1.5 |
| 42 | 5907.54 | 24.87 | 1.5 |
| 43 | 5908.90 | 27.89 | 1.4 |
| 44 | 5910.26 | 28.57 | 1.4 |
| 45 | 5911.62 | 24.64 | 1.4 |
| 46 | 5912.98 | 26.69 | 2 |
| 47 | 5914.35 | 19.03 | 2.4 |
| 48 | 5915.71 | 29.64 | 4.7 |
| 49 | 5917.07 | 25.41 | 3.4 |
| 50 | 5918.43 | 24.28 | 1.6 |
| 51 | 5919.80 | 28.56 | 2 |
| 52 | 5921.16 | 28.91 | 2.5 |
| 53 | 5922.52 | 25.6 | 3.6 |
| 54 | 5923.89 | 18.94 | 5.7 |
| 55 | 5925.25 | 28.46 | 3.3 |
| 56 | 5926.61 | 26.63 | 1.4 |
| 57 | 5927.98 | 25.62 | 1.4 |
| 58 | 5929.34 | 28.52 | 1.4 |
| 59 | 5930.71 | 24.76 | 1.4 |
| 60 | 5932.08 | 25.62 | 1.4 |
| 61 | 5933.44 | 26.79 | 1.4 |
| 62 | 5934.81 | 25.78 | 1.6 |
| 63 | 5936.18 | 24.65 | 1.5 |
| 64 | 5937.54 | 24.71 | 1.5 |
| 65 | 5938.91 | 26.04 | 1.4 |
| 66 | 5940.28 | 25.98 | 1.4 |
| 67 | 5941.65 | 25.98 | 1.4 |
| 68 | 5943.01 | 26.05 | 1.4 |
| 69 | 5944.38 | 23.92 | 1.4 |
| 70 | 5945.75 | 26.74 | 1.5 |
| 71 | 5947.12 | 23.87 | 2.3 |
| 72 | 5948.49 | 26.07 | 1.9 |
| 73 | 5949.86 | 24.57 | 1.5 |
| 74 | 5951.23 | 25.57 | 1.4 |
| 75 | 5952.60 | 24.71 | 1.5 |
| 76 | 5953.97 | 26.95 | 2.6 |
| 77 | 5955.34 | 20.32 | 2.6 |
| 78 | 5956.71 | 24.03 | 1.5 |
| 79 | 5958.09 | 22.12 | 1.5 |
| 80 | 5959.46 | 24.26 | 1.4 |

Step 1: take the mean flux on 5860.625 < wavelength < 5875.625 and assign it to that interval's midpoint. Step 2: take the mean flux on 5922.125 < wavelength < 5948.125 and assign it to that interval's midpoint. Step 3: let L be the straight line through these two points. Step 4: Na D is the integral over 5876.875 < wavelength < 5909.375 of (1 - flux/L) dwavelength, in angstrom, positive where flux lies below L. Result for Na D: 2.02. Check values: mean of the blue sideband 25.3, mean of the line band 23.8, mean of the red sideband 25.5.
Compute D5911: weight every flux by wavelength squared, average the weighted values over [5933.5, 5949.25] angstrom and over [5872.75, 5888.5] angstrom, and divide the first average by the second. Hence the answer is 1.04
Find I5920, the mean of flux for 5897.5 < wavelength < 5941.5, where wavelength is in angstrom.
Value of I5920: 25.5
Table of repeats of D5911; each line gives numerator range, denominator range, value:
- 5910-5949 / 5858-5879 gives 1.02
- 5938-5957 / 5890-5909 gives 1.09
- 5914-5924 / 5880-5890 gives 1.10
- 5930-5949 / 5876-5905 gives 1.10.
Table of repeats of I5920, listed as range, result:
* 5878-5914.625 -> 23.9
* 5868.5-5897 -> 24.2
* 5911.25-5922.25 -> 25.9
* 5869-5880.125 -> 26.4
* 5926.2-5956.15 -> 25.4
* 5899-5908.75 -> 24.6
